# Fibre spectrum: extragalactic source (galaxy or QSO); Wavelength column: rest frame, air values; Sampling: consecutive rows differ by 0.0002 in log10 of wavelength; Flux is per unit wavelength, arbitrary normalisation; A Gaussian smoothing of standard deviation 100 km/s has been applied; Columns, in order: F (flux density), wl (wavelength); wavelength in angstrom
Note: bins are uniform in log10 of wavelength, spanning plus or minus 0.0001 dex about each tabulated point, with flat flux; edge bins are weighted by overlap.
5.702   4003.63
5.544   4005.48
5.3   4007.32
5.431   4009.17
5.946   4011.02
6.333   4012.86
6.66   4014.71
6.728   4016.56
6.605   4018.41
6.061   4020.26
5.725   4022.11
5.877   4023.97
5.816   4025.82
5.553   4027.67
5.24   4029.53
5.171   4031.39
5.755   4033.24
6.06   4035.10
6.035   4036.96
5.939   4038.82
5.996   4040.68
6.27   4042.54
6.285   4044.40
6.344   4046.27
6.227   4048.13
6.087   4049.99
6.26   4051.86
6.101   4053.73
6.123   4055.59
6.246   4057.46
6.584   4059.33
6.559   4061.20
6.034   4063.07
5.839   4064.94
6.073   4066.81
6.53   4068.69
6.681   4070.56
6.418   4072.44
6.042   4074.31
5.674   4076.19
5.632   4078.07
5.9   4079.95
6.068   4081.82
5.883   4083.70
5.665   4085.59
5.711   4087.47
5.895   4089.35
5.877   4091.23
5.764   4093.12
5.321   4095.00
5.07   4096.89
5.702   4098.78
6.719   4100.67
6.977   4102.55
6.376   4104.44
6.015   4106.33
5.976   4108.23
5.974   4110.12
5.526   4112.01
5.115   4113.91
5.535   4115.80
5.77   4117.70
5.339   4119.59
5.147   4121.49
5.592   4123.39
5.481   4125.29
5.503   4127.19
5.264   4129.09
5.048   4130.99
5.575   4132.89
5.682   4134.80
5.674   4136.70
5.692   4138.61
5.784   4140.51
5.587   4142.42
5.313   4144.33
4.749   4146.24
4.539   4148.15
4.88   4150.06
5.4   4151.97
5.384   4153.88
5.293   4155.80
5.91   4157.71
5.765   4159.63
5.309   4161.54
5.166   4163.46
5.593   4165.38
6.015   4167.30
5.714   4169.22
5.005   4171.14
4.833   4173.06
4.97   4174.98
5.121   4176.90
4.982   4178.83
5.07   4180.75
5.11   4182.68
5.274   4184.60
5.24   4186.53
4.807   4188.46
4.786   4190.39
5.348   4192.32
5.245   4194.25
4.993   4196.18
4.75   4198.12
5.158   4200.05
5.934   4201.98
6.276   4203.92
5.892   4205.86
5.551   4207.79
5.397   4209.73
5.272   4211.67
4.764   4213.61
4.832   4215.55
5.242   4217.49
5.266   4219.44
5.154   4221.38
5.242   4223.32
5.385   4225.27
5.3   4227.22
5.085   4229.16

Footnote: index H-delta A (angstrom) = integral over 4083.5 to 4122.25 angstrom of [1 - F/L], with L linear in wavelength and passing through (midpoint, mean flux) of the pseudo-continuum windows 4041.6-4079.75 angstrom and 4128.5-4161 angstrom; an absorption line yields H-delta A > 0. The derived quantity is 0.1 angstrom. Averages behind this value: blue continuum 6.19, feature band 5.78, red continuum 5.39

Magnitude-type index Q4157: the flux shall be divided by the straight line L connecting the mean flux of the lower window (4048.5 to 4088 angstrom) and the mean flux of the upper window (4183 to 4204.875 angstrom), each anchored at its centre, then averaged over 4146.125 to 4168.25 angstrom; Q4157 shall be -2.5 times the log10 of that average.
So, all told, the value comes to 0.029 mag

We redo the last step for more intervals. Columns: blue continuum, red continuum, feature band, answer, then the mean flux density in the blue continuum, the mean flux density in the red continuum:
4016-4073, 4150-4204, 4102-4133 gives 0.001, 6.1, 5.28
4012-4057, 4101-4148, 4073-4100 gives 0.009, 6.05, 5.61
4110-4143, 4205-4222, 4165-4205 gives 0.020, 5.5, 5.26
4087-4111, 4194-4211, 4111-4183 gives 0.074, 5.96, 5.47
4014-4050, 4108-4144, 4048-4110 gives -0.052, 6.02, 5.53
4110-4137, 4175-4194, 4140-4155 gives 0.027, 5.46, 5.08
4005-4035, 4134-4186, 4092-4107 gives -0.081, 5.87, 5.32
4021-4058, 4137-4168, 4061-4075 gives -0.081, 5.95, 5.4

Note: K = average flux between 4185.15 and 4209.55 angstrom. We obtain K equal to 5.33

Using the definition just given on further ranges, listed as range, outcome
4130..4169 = 5.42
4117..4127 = 5.46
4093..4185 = 5.48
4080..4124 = 5.79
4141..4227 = 5.26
